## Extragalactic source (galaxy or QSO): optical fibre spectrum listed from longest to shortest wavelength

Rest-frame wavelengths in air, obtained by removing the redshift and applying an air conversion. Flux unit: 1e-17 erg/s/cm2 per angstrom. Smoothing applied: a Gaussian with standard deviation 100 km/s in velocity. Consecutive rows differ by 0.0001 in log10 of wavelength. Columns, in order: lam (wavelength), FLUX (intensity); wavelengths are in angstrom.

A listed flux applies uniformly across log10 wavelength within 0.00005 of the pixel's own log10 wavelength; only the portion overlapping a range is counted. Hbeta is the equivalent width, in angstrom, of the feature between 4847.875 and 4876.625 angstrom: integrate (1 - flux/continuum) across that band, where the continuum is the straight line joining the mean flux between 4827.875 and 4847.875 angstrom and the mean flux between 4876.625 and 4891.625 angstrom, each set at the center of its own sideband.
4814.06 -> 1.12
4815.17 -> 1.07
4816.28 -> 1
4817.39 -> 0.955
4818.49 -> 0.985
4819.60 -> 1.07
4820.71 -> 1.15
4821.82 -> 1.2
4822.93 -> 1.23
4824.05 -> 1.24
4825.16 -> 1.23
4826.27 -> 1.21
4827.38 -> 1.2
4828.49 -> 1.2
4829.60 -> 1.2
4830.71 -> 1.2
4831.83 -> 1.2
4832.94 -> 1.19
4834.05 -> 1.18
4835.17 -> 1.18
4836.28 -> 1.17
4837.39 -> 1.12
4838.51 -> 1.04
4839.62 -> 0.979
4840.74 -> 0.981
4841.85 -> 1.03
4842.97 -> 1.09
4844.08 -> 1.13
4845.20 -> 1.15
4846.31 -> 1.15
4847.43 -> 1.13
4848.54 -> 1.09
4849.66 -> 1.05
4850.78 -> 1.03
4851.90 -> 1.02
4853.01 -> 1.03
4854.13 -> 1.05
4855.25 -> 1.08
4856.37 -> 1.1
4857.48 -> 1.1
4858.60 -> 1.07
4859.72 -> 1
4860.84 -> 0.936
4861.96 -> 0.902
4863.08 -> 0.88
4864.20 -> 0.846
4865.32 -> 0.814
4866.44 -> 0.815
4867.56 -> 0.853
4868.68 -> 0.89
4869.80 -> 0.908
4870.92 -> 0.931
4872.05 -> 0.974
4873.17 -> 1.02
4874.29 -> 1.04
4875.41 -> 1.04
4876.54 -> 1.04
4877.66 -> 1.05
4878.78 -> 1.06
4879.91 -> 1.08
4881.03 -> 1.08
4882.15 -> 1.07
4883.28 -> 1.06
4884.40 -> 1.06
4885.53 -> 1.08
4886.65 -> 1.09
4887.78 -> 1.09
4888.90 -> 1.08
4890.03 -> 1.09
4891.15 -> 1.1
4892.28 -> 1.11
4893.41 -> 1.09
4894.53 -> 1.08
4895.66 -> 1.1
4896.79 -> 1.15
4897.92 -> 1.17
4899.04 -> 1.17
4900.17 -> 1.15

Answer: 3.1 angstrom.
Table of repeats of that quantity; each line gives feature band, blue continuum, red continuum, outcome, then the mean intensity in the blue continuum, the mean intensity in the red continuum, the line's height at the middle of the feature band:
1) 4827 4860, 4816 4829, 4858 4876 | -2.0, 1.14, 0.933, 1.04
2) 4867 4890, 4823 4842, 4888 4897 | 1.7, 1.15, 1.1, 1.11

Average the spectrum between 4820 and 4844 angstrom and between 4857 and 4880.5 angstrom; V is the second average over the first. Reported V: 0.84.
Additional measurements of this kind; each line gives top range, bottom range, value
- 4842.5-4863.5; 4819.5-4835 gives 0.88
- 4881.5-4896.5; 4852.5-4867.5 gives 1.12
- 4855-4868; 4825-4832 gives 0.79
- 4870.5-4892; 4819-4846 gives 0.92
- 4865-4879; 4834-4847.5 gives 0.87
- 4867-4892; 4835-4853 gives 0.96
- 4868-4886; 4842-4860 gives 0.95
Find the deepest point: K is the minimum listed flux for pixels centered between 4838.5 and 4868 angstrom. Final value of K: 0.814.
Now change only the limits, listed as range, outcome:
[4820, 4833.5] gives 1.15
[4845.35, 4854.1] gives 1.02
